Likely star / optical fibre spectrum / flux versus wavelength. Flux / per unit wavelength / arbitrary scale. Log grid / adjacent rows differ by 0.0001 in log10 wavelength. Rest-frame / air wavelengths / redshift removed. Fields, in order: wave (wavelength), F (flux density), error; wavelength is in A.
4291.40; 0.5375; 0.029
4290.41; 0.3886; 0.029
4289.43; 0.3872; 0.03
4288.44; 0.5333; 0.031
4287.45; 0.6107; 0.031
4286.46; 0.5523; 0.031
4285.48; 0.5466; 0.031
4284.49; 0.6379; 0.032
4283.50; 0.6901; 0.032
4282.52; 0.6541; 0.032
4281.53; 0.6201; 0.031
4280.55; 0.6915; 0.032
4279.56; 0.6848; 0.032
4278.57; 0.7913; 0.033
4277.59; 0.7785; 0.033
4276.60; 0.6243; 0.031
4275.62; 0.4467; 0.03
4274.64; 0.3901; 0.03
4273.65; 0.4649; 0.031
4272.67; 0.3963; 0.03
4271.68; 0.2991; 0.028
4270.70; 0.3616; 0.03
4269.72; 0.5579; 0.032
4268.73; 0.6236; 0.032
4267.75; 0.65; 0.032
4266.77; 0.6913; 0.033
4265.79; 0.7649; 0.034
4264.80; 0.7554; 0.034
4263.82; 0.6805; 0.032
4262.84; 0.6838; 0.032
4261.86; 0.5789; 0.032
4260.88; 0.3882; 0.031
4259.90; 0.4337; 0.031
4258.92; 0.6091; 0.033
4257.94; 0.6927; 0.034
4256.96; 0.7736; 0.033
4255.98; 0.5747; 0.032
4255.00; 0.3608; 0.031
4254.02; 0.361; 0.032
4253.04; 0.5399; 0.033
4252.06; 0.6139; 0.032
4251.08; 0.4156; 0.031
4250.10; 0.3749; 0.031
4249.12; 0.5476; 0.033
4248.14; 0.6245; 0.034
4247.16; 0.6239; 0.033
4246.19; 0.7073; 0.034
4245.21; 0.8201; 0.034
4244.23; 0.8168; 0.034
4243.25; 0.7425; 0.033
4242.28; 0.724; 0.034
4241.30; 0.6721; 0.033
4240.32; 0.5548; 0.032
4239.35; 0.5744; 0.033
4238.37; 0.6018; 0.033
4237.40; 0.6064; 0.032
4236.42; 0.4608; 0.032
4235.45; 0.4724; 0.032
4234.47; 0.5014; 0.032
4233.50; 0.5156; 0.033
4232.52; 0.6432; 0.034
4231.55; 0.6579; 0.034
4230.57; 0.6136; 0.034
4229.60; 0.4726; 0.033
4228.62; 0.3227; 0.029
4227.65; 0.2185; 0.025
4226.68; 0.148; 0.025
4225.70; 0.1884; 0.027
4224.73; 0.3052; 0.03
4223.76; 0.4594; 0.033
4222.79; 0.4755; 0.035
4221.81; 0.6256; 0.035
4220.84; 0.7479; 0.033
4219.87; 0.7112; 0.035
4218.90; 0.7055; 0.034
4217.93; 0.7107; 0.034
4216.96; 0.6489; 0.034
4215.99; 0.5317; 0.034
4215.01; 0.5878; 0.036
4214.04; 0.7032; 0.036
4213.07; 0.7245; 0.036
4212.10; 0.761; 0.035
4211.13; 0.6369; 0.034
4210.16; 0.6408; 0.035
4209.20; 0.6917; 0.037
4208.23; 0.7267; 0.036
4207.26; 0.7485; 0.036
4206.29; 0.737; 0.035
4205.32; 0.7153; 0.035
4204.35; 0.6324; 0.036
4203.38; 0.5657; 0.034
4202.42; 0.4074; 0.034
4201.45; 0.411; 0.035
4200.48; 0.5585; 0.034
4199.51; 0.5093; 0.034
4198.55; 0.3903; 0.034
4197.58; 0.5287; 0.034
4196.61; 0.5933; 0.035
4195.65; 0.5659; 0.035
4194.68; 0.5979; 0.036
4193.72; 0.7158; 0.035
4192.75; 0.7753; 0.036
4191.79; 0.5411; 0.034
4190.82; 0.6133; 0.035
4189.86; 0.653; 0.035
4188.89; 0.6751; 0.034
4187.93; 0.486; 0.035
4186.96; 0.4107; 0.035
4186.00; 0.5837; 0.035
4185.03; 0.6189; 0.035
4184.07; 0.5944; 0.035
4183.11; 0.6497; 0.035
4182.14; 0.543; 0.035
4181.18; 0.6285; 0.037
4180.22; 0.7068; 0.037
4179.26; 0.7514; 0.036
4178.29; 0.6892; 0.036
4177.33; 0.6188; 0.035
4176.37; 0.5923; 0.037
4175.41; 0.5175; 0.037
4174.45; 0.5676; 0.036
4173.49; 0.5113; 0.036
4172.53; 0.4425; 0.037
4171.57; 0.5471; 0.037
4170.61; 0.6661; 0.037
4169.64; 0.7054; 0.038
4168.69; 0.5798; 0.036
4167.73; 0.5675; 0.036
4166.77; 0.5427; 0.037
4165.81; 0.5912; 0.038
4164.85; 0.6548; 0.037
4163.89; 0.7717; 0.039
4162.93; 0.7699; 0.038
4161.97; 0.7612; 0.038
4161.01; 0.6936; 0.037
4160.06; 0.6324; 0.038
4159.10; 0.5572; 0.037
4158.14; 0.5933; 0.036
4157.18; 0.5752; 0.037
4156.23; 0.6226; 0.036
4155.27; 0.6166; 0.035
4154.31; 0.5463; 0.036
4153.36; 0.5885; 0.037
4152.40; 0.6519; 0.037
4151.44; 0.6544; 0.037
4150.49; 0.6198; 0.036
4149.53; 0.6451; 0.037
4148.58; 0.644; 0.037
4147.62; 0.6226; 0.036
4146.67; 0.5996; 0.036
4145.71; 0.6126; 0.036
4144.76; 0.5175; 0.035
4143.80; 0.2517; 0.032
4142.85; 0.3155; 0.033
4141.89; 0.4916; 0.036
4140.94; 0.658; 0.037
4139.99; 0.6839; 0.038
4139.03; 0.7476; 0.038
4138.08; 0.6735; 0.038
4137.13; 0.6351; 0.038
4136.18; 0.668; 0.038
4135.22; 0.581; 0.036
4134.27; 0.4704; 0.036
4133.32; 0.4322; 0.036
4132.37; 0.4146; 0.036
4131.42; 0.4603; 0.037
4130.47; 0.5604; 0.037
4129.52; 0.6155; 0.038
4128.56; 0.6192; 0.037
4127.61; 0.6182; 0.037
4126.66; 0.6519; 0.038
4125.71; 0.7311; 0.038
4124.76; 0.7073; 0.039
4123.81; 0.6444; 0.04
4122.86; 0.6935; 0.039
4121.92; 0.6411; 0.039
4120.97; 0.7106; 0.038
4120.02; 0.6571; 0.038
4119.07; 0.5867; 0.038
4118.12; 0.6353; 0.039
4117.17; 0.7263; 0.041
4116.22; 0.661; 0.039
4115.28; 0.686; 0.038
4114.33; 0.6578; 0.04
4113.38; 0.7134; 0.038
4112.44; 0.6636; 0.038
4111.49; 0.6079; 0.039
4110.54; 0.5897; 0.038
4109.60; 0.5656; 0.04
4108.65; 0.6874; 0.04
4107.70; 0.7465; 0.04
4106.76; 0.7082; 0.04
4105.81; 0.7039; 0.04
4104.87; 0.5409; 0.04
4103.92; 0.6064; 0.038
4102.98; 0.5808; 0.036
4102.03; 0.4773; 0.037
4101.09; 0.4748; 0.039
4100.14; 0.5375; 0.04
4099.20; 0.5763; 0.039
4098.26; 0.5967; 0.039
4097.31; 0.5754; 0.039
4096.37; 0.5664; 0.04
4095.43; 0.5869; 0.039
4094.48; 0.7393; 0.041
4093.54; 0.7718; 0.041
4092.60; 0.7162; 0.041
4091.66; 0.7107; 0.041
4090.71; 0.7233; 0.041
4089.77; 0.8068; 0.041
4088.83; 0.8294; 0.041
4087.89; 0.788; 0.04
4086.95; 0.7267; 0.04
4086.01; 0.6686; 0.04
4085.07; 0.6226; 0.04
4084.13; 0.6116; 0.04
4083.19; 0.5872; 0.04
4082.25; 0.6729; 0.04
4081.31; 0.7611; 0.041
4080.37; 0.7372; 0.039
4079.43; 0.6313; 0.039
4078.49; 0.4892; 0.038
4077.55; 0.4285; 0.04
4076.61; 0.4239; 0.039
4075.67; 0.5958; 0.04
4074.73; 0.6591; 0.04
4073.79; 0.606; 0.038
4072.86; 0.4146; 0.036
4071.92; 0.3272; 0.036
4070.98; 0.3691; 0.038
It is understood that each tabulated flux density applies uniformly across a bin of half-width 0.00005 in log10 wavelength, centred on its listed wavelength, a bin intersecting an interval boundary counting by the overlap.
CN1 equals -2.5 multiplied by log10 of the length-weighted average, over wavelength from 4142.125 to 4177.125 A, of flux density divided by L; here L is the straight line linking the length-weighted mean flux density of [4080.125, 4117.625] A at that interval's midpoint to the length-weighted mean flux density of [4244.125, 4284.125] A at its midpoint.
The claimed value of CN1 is 0.07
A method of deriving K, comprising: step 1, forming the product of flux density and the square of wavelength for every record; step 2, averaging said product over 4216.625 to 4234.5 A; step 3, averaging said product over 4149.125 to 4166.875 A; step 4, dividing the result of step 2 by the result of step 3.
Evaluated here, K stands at 0.82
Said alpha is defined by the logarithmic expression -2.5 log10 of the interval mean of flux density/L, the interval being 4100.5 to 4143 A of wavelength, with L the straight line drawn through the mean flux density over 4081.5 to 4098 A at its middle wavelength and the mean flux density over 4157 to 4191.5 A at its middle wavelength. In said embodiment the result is 0.07 mag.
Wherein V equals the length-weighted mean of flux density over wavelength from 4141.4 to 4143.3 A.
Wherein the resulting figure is 0.406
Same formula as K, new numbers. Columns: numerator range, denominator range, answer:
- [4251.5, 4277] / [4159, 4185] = 0.92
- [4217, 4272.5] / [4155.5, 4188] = 0.95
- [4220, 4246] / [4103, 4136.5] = 0.91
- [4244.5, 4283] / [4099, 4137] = 1.01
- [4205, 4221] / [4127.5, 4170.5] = 1.19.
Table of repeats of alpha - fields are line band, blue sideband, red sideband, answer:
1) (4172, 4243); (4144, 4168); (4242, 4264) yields 0.05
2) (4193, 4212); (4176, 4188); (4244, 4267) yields 0.00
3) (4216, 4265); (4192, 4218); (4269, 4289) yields 0.06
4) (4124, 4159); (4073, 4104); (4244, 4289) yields 0.06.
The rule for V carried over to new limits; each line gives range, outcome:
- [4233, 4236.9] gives 0.488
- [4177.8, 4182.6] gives 0.664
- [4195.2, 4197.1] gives 0.581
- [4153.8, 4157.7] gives 0.591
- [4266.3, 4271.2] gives 0.576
